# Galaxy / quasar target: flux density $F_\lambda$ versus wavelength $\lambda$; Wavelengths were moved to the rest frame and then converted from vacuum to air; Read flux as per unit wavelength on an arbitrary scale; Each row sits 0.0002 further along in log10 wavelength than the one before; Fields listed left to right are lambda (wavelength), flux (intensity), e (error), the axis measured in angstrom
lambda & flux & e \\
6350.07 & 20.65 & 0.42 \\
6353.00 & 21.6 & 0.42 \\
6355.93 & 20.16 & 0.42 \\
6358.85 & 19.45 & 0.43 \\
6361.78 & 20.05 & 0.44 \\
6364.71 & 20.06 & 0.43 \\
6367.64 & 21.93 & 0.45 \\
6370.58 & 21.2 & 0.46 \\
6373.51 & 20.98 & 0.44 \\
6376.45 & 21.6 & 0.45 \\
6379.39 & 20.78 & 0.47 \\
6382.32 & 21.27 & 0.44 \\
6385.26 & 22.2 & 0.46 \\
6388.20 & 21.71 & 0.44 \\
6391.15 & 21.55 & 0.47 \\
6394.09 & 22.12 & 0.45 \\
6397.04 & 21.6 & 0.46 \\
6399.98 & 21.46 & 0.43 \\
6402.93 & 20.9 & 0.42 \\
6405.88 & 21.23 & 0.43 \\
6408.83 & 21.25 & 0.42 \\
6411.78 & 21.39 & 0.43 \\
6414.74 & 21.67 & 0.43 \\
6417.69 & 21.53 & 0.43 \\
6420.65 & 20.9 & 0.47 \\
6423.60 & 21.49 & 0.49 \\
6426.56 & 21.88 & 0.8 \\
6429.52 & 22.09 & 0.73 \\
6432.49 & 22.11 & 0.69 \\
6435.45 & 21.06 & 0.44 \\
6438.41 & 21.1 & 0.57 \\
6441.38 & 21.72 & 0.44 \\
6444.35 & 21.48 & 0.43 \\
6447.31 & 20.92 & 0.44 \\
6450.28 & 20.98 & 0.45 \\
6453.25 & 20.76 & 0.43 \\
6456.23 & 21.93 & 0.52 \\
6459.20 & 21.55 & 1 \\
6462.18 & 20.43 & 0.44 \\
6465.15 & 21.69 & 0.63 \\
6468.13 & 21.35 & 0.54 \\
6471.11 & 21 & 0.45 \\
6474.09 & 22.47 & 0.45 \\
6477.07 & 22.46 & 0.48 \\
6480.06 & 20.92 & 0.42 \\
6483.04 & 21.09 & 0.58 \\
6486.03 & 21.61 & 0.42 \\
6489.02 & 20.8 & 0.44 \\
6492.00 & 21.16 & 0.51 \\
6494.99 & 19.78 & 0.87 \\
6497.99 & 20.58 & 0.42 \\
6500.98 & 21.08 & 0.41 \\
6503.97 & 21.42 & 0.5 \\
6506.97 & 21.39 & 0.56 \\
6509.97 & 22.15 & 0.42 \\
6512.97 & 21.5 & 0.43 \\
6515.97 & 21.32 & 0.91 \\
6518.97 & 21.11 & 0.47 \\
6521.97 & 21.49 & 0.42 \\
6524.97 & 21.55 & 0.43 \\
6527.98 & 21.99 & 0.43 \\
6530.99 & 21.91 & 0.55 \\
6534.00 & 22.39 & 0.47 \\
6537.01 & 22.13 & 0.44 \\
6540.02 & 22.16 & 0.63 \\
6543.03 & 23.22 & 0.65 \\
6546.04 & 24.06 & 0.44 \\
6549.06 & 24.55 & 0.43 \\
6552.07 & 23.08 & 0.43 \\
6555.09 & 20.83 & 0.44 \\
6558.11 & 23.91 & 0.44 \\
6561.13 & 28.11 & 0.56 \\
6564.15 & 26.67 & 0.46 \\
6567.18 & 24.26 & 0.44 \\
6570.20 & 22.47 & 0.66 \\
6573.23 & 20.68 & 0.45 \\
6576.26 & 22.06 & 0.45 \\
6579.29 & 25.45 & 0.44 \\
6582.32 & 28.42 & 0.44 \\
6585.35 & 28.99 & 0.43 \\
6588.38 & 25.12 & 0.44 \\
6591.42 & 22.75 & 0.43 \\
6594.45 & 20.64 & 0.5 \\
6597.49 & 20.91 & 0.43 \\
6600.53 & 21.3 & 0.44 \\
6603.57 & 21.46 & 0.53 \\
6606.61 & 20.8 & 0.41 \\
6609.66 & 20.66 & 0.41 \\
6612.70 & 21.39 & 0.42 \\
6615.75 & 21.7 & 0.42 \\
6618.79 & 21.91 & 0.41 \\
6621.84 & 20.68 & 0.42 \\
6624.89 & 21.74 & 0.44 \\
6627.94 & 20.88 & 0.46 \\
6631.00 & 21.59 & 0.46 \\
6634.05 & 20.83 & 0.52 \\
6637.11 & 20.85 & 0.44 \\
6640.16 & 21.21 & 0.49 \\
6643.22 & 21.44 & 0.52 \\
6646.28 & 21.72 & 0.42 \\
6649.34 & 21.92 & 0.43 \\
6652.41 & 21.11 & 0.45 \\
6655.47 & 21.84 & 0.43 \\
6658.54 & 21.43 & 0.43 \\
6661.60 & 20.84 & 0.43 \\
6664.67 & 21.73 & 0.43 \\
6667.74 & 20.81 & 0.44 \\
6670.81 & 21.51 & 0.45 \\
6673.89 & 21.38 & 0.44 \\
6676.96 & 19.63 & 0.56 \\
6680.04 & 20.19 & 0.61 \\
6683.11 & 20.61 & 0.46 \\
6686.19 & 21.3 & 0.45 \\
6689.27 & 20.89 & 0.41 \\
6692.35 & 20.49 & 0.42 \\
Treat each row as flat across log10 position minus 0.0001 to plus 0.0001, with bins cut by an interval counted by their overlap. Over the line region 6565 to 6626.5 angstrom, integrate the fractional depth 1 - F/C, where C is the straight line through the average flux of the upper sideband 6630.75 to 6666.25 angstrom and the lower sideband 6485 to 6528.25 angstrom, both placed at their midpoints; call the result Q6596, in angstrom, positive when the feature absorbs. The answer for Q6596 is -4.0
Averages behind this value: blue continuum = 21.2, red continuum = 21.4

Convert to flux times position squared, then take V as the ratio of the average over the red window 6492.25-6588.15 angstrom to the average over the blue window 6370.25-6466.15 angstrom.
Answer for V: 1.11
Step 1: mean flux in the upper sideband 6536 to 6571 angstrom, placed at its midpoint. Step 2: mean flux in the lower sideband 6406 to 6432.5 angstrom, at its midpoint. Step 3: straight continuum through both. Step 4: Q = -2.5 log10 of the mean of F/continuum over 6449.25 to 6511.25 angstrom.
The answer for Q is 0.07 mag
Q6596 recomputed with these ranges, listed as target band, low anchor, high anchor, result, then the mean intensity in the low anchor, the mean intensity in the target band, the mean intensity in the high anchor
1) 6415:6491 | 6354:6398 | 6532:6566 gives 2.90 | 21.1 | 21.4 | 23.7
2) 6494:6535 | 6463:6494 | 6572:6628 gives 0.64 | 21.4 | 21.4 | 22.6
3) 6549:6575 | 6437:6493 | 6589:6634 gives -2.95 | 21.3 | 23.8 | 21.4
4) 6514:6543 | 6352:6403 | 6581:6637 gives 0.03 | 21.1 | 21.9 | 22.3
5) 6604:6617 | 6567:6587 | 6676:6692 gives 1.23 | 24.7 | 21.1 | 20.6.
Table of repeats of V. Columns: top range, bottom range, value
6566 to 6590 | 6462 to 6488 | 1.19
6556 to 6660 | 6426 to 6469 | 1.11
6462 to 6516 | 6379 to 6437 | 1.01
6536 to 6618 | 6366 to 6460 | 1.14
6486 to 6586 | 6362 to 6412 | 1.12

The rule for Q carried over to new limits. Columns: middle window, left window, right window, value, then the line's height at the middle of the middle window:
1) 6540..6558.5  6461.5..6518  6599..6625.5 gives -0.091 mag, 21.3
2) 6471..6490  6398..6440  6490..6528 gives -0.011 mag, 21.3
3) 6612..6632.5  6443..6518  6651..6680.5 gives -0.015 mag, 21.1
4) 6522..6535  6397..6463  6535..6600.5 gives 0.058 mag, 23.1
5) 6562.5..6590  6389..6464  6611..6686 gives -0.171 mag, 21.3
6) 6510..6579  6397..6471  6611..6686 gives -0.076 mag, 21.3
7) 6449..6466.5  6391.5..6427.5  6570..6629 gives 0.025 mag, 21.7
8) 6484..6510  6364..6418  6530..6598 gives 0.089 mag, 22.8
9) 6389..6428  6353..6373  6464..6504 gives -0.033 mag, 20.8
